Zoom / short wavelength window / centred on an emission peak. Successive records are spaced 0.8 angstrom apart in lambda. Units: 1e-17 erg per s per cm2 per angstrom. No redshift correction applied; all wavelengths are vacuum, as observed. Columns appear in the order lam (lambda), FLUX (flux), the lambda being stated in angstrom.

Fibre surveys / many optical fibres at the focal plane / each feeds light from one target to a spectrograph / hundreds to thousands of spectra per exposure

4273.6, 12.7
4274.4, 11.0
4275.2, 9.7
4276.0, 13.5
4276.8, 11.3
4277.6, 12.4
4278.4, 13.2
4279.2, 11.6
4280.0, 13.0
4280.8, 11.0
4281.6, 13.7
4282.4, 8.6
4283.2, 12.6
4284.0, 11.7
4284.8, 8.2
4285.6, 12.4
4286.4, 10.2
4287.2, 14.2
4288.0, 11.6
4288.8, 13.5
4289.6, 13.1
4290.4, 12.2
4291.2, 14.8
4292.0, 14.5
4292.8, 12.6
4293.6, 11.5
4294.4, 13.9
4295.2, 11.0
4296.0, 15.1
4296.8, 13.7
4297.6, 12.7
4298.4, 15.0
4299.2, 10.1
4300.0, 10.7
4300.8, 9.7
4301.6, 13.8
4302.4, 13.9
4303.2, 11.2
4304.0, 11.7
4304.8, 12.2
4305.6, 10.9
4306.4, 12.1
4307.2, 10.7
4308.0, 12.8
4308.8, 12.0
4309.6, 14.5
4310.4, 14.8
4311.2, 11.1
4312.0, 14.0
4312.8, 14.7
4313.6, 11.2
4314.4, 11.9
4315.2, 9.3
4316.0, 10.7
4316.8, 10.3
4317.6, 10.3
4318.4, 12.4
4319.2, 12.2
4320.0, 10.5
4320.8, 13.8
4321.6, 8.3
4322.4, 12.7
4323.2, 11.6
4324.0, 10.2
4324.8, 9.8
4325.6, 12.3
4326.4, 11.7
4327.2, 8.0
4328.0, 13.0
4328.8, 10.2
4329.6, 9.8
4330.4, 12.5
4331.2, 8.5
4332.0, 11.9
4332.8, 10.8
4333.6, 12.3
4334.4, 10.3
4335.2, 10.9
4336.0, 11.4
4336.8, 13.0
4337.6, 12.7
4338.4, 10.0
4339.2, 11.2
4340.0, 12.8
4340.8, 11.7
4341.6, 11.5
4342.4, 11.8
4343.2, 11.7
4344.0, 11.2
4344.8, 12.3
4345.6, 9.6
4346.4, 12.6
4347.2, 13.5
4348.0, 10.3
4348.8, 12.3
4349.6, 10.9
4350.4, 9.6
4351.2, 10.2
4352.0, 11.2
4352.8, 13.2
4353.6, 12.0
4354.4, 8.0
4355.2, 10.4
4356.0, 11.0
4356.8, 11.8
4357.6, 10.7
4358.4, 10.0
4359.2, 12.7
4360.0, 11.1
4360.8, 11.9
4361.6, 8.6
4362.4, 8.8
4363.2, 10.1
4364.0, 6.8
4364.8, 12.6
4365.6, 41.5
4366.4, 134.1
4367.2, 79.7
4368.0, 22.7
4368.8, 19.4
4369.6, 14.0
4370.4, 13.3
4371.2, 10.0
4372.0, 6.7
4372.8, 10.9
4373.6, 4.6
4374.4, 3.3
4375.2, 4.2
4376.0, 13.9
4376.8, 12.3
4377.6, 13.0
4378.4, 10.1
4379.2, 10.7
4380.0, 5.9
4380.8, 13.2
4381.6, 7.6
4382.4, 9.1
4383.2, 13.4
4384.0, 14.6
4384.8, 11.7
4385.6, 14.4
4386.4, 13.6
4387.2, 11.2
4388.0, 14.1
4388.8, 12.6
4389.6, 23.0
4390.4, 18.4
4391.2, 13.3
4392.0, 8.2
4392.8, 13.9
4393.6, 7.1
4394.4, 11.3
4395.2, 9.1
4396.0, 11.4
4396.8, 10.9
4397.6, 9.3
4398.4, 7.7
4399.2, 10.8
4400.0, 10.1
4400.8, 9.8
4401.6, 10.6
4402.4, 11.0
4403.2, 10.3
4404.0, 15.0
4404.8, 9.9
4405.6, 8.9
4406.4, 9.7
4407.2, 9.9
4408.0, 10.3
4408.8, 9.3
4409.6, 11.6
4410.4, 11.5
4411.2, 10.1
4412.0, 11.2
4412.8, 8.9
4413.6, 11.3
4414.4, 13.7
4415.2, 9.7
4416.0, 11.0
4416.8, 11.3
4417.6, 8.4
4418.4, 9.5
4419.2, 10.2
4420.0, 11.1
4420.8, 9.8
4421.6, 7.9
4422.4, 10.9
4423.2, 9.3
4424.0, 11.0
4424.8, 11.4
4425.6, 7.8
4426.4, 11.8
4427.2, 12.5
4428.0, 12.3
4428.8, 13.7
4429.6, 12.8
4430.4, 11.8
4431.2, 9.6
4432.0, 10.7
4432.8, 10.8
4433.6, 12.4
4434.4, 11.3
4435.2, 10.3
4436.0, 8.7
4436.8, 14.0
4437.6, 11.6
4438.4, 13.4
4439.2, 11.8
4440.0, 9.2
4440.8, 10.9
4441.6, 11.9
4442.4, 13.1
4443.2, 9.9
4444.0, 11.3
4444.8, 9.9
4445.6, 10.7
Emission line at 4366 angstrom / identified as H-gamma 4340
